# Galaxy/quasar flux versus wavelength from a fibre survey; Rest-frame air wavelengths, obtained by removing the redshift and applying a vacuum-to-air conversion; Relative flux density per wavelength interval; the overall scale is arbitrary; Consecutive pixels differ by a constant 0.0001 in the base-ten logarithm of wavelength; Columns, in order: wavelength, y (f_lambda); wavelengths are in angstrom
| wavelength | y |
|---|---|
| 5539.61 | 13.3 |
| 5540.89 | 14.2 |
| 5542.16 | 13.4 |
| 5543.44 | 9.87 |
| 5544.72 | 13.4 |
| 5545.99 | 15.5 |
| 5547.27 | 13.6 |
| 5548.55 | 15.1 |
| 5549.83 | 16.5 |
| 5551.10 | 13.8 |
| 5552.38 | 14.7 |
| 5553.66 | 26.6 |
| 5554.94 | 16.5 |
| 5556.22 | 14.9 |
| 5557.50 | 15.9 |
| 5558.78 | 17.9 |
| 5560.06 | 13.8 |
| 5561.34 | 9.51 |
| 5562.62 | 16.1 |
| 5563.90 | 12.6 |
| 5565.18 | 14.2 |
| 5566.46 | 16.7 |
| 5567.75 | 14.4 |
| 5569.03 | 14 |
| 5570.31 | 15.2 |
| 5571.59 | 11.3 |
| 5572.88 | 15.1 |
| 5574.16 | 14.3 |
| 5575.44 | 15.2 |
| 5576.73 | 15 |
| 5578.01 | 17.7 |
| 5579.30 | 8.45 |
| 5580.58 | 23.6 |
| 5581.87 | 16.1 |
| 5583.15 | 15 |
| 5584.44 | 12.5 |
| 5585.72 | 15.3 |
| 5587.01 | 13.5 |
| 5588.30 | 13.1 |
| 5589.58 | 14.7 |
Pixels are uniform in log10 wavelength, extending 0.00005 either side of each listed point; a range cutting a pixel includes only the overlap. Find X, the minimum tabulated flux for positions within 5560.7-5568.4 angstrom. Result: 9.51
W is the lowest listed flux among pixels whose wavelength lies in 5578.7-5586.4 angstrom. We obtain 8.45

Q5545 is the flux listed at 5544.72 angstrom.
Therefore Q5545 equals 13.4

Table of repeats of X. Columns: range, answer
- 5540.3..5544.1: 9.87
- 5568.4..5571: 14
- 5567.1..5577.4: 11.3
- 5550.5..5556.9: 13.8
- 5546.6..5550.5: 13.6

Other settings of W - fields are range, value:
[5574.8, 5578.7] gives 15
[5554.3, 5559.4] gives 14.9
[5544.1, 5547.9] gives 13.4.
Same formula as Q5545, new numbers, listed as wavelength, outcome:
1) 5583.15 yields 15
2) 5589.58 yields 14.7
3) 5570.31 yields 15.2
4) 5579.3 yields 8.45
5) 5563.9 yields 12.6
